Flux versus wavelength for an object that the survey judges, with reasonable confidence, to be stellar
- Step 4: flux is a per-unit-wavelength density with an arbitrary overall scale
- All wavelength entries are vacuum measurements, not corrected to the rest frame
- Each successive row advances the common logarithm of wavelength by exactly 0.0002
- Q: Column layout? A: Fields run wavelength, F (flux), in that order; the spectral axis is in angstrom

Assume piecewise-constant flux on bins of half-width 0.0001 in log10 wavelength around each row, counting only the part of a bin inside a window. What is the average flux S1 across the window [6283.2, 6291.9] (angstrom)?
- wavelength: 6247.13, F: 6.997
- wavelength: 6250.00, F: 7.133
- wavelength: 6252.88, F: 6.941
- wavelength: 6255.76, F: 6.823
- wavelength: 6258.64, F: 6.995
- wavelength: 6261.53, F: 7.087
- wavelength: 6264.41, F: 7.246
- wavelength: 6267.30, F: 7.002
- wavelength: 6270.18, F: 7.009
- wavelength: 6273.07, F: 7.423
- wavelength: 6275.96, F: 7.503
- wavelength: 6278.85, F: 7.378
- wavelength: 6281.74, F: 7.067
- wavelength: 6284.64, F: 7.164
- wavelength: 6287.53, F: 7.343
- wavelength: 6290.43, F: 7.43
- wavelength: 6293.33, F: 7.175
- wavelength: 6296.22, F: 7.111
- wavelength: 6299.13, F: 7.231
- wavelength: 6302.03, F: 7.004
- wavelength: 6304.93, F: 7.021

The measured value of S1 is 7.31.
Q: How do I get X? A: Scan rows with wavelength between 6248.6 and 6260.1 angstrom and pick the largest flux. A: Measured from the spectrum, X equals 7.133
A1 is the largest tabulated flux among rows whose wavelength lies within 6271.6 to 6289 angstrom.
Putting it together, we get 7.503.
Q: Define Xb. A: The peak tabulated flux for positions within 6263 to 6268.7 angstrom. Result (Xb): 7.246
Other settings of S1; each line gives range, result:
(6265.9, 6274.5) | 7.15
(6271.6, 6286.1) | 7.31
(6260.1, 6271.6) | 7.09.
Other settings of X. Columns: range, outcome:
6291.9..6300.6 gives 7.231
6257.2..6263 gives 7.087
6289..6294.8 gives 7.43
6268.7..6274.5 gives 7.423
